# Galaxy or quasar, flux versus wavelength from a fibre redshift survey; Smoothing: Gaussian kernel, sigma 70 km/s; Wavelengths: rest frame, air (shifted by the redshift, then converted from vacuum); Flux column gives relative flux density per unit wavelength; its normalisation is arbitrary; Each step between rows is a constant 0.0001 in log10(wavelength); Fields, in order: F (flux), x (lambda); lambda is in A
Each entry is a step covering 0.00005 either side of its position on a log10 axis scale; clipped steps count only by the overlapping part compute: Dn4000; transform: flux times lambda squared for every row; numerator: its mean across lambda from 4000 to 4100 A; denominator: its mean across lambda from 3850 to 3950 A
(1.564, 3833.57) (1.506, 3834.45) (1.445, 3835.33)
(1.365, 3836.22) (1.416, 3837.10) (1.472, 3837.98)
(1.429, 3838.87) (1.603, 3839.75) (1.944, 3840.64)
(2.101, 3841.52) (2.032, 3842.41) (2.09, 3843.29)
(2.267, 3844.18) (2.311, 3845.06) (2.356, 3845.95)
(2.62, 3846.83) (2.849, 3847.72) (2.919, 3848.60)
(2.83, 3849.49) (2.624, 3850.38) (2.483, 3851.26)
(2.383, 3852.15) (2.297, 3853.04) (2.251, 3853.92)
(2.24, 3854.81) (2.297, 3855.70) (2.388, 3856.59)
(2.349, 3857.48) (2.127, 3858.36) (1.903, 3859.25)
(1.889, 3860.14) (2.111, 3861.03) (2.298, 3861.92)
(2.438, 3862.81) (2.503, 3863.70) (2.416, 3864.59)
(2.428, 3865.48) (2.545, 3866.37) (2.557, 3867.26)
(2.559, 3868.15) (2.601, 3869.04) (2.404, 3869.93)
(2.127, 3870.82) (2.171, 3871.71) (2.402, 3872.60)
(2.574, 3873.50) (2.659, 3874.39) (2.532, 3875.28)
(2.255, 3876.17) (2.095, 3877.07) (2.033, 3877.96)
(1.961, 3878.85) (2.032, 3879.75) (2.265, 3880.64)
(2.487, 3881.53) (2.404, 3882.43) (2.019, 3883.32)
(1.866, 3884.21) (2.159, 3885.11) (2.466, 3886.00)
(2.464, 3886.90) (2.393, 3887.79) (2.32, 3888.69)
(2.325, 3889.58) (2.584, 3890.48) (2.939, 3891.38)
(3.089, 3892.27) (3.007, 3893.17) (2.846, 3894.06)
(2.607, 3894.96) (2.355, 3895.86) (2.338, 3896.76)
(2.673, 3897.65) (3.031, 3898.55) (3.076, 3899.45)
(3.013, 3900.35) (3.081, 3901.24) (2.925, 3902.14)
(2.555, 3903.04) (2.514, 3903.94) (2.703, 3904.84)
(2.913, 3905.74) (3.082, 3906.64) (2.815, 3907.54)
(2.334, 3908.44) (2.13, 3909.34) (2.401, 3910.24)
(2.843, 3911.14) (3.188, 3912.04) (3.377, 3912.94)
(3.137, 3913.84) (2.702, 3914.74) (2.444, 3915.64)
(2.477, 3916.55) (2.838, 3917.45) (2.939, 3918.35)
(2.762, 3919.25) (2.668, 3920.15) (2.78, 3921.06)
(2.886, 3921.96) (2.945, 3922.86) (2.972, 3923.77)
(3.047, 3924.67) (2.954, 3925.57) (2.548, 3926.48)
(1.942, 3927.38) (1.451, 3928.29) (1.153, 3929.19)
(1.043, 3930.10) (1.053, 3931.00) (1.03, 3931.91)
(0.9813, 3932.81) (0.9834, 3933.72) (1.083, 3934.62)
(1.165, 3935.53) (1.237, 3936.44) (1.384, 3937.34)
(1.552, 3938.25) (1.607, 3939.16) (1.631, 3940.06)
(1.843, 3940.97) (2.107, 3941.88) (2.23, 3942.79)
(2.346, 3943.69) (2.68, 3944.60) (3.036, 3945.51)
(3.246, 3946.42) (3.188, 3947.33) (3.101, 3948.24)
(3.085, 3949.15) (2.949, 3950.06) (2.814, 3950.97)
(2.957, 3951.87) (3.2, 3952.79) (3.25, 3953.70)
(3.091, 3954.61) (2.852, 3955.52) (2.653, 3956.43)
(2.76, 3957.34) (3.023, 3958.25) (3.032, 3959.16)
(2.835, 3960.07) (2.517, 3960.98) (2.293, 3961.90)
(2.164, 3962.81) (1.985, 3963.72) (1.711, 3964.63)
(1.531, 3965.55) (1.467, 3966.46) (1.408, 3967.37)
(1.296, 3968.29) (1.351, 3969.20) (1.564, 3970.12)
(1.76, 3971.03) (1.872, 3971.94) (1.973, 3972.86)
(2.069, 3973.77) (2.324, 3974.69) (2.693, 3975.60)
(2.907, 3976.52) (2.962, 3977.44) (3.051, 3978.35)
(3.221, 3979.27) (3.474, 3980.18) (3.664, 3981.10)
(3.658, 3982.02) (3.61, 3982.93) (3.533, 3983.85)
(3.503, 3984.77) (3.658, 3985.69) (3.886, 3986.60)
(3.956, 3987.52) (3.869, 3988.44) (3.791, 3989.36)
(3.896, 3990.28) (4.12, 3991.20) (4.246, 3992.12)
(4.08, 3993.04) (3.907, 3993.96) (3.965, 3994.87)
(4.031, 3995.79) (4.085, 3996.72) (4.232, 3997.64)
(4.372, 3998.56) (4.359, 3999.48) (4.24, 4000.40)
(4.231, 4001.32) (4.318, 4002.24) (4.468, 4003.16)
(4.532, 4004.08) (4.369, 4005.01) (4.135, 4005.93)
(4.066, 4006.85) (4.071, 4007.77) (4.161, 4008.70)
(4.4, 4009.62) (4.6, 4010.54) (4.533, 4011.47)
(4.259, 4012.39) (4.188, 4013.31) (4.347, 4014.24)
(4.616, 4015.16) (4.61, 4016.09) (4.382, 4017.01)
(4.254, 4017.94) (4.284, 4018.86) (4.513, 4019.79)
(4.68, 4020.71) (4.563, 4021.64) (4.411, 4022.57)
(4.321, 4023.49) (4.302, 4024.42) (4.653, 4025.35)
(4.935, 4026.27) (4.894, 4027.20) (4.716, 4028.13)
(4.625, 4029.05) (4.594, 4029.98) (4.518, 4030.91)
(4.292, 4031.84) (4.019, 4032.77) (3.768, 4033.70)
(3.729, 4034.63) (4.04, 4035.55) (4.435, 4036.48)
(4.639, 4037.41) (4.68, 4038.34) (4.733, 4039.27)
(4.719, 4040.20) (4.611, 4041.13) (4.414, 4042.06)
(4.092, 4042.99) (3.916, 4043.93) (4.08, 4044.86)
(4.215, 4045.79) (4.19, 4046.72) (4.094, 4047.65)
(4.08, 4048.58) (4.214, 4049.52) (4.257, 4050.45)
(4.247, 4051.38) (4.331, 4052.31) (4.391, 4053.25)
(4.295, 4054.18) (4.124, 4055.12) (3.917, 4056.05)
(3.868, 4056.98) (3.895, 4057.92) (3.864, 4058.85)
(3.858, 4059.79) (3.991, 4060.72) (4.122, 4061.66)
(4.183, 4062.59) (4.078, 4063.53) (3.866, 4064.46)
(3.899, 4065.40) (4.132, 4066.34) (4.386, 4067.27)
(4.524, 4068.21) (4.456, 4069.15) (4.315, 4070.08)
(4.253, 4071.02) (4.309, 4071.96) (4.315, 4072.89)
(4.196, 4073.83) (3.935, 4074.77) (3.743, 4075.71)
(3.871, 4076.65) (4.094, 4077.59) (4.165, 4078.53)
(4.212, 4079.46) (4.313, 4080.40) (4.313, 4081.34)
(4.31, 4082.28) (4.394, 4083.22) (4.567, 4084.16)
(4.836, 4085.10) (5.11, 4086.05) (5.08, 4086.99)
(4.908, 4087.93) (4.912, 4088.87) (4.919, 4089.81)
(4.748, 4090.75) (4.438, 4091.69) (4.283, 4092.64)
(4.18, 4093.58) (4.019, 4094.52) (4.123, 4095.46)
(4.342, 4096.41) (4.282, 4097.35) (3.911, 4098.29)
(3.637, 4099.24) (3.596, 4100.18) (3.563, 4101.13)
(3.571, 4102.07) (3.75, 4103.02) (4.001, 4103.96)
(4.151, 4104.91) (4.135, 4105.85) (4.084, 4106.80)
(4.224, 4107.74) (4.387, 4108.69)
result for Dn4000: 1.95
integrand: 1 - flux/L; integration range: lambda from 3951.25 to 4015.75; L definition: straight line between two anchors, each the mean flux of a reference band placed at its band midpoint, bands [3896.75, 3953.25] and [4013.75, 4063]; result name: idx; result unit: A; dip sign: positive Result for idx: 2.04 A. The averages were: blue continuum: 2.43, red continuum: 4.31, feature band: 3.34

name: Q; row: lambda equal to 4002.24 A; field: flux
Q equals 4.318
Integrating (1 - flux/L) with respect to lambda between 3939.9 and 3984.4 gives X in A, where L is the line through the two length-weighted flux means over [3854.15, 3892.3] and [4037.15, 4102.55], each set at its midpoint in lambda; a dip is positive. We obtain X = 8.6 A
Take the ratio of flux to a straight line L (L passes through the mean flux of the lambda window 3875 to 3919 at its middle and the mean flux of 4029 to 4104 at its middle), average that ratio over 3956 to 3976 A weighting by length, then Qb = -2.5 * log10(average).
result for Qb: 0.47 mag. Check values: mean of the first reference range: 2.59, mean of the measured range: 2.1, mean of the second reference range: 4.23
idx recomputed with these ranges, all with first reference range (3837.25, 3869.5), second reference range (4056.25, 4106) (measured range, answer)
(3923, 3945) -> 8.88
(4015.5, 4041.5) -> -4.85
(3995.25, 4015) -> -4.02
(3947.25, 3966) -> 2.64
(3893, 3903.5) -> -0.49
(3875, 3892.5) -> 1.51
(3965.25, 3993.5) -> 3.71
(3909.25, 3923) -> 0.09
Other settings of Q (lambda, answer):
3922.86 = 2.945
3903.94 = 2.514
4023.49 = 4.321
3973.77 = 2.069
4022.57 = 4.411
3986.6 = 3.886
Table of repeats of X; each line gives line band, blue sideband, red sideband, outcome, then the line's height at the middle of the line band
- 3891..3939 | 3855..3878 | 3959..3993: 2.26 A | 2.54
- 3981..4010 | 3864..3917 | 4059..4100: -4.37 A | 3.52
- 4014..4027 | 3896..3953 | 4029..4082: -2.71 A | 3.72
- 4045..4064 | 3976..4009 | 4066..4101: 0.35 A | 4.19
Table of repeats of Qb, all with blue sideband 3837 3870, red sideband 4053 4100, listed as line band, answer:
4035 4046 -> -0.12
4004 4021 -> -0.18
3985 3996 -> -0.13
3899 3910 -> -0.01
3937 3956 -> 0.20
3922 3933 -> 0.42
